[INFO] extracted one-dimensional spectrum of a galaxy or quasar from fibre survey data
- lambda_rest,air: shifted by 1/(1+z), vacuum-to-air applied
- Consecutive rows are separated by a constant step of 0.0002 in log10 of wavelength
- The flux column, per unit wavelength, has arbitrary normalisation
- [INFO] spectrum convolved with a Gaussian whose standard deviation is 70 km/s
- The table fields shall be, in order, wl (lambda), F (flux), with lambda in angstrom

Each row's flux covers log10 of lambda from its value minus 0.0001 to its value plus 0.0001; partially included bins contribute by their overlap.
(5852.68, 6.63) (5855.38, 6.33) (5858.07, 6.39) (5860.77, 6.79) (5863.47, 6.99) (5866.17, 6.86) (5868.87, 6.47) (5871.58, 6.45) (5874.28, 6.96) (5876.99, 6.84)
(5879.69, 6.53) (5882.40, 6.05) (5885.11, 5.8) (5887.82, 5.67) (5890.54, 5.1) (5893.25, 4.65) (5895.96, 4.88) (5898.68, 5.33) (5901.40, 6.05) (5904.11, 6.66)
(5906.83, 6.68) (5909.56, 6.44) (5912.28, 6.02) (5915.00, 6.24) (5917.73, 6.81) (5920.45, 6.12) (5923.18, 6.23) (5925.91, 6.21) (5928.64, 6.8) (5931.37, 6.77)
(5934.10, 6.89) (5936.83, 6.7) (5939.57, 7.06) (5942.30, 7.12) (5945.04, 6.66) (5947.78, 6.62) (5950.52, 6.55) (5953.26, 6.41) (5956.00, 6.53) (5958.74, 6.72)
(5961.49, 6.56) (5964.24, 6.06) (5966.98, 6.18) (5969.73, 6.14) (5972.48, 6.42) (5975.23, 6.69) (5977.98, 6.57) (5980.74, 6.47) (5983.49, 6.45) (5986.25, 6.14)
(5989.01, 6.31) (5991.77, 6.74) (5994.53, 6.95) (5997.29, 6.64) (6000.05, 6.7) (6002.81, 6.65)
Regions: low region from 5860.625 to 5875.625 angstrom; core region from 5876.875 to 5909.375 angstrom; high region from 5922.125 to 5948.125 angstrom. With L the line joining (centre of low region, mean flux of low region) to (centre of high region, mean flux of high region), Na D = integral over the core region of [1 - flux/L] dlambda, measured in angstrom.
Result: 4.3 angstrom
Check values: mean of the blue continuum 6.75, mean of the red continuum 6.72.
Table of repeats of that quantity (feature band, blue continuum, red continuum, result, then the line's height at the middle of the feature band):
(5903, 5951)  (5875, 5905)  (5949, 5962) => -2.83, 6.22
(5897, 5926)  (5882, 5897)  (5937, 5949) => -1.43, 5.95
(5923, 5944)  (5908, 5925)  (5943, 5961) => -0.98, 6.45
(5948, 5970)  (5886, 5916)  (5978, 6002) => -0.47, 6.29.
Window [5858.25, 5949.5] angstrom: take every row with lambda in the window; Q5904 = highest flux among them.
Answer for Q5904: 7.12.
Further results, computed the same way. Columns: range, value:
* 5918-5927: 6.23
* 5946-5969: 6.72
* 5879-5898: 6.53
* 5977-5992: 6.74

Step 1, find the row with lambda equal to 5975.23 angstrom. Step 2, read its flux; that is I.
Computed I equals 6.69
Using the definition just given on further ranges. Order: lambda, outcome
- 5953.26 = 6.41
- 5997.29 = 6.64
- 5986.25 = 6.14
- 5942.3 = 7.12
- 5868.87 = 6.47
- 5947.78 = 6.62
